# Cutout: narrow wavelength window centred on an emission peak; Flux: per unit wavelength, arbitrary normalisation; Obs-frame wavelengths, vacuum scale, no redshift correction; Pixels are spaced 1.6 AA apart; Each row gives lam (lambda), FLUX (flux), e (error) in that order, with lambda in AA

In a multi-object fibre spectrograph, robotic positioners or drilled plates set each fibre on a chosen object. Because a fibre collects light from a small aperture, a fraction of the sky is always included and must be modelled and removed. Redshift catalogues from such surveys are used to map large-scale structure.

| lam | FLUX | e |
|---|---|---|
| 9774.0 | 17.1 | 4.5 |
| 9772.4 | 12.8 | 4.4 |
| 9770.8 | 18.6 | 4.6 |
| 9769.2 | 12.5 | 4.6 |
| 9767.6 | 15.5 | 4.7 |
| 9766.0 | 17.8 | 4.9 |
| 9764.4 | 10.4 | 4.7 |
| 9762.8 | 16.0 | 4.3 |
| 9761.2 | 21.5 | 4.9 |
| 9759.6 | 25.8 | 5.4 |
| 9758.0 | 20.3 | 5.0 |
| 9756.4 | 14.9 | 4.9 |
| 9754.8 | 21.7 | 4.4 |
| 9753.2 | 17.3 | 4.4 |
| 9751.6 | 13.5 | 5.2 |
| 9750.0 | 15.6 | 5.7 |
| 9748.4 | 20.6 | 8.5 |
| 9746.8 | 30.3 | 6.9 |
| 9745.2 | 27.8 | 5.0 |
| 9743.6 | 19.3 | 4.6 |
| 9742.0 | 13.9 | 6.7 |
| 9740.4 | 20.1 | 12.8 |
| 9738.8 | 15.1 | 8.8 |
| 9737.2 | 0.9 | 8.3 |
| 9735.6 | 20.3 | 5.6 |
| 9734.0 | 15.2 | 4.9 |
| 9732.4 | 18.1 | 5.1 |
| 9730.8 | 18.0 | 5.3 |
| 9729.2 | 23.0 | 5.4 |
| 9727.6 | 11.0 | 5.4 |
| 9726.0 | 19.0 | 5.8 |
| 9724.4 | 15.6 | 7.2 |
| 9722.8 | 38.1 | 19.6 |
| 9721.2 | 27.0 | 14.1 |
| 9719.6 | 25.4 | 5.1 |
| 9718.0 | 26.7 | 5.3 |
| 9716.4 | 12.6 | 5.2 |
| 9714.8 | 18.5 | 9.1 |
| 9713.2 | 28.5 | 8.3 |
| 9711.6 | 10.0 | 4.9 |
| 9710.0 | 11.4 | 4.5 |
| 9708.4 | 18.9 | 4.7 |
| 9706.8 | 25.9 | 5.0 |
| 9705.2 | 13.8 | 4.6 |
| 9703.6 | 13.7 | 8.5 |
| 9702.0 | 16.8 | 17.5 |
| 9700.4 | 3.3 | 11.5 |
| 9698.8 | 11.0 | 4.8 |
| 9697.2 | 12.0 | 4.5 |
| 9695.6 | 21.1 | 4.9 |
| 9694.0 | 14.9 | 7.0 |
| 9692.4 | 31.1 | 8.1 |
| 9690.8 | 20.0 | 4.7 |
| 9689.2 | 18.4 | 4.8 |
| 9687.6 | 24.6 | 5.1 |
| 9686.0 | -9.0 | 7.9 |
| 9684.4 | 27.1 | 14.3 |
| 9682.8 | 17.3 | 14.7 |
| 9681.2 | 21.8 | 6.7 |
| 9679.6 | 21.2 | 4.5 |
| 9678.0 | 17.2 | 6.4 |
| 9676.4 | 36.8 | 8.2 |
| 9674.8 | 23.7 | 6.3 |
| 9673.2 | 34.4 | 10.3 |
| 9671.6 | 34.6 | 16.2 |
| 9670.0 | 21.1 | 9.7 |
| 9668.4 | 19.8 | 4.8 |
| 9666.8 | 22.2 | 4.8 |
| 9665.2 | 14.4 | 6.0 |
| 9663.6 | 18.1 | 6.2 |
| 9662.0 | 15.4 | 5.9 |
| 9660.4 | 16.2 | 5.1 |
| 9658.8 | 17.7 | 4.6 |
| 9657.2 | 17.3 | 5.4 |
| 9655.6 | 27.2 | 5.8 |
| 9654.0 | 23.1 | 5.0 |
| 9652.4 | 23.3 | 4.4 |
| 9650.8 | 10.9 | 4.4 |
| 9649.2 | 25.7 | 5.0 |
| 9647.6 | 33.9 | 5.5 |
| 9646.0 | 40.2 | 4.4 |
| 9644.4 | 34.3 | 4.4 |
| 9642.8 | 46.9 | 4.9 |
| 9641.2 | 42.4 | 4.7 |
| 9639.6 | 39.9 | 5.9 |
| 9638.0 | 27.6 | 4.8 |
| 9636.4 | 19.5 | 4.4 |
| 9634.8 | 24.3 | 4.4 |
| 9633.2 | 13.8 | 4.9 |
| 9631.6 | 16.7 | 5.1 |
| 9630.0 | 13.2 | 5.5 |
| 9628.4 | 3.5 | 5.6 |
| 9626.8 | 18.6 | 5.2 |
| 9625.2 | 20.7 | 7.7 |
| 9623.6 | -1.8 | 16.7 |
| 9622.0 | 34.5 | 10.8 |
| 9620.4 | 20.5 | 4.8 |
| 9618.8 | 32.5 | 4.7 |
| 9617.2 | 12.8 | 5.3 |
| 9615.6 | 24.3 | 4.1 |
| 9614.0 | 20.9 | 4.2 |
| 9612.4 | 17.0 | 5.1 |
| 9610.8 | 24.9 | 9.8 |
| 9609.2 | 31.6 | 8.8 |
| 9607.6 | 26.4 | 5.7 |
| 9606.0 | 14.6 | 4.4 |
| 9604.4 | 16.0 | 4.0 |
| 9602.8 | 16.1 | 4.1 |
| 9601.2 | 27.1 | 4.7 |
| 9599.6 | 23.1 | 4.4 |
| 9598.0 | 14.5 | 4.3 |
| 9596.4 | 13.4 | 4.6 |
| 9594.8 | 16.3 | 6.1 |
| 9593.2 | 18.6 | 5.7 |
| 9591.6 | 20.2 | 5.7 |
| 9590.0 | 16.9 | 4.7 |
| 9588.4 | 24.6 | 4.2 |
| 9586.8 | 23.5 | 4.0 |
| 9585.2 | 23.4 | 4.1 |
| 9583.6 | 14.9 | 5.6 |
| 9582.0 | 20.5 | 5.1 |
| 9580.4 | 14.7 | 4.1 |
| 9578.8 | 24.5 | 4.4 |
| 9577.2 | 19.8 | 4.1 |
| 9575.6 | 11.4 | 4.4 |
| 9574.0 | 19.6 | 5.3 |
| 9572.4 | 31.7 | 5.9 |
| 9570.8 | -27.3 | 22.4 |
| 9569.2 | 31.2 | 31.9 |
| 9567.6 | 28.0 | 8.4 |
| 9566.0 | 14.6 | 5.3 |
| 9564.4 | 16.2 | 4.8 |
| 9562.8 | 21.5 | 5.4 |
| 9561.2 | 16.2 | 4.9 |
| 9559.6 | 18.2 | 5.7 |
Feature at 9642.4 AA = H-alpha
